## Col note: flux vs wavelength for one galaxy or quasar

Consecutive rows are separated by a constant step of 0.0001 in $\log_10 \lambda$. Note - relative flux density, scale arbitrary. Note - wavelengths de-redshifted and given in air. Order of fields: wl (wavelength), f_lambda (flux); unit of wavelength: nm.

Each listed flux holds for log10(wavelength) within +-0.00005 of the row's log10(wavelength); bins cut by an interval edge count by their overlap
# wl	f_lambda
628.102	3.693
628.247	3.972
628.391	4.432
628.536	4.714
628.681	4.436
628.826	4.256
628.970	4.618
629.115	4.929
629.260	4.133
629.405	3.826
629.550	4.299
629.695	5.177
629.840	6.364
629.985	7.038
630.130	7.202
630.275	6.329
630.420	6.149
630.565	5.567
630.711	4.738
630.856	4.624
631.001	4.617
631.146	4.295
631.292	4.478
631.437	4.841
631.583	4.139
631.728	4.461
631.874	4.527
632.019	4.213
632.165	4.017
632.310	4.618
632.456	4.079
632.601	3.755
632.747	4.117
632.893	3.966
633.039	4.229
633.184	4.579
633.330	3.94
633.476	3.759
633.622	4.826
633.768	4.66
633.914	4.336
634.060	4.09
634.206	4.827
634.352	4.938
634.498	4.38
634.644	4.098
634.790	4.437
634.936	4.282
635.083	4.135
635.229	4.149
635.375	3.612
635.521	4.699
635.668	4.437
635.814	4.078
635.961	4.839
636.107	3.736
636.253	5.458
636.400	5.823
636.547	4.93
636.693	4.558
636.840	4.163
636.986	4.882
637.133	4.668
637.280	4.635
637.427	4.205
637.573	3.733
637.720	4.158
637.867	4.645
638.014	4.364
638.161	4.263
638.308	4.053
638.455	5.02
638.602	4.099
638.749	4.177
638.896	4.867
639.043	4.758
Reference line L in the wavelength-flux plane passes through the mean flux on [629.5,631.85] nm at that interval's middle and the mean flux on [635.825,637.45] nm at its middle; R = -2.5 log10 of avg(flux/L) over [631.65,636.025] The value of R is 0.16 mag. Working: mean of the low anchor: 5.26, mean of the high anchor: 4.71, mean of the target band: 4.3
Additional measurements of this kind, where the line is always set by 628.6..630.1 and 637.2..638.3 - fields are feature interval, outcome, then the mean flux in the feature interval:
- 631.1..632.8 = 0.11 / 4.3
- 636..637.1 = -0.10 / 4.79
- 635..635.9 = 0.07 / 4.19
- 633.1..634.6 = 0.04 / 4.43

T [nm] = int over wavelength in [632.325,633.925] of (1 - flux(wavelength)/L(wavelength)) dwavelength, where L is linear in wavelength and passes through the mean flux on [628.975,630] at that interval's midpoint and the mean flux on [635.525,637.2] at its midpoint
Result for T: 0.20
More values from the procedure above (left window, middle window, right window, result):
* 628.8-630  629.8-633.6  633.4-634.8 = -0.08 nm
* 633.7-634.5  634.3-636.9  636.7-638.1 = 0.00 nm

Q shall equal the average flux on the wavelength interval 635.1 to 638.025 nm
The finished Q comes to 4.49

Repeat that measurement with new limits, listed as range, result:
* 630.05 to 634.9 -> 4.6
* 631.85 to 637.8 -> 4.38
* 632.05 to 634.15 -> 4.22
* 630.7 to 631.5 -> 4.59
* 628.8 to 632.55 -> 4.91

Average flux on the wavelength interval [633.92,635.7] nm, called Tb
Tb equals 4.34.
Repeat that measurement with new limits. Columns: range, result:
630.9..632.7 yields 4.34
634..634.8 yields 4.47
